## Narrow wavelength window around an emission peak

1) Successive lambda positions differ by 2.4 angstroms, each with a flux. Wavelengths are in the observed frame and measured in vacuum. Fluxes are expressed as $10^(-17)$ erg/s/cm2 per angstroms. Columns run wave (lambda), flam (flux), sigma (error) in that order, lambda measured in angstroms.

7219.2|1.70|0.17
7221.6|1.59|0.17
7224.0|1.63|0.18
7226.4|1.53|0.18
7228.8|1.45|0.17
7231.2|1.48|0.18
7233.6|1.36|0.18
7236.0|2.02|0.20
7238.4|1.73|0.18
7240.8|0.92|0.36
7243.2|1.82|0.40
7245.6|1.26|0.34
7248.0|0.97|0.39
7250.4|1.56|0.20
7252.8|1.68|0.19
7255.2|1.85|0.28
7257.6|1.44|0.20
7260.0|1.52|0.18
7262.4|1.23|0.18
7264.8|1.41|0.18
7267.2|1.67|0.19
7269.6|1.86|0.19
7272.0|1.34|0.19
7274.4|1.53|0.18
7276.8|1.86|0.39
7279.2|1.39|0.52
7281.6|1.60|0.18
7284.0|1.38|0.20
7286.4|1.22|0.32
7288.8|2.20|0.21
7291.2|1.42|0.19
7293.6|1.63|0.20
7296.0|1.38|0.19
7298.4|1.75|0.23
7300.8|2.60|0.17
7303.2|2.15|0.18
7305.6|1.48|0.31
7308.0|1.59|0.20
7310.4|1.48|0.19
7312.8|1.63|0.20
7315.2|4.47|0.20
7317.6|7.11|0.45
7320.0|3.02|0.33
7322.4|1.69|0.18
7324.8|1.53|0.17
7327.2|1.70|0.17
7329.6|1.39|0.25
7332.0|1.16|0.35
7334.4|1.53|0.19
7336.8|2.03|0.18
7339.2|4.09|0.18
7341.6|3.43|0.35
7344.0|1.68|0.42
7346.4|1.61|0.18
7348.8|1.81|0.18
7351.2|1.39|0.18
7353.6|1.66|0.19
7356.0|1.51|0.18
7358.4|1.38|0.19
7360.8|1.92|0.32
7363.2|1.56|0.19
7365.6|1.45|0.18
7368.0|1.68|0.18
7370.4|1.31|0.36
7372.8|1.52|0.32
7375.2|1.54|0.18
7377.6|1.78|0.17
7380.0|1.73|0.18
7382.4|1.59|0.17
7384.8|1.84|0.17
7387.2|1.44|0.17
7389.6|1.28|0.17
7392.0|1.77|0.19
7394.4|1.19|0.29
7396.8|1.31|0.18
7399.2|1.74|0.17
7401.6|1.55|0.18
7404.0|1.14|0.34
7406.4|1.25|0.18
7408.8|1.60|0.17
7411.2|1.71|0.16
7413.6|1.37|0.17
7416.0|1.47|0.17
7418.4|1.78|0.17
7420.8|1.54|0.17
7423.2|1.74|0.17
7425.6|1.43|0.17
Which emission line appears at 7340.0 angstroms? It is [N II]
